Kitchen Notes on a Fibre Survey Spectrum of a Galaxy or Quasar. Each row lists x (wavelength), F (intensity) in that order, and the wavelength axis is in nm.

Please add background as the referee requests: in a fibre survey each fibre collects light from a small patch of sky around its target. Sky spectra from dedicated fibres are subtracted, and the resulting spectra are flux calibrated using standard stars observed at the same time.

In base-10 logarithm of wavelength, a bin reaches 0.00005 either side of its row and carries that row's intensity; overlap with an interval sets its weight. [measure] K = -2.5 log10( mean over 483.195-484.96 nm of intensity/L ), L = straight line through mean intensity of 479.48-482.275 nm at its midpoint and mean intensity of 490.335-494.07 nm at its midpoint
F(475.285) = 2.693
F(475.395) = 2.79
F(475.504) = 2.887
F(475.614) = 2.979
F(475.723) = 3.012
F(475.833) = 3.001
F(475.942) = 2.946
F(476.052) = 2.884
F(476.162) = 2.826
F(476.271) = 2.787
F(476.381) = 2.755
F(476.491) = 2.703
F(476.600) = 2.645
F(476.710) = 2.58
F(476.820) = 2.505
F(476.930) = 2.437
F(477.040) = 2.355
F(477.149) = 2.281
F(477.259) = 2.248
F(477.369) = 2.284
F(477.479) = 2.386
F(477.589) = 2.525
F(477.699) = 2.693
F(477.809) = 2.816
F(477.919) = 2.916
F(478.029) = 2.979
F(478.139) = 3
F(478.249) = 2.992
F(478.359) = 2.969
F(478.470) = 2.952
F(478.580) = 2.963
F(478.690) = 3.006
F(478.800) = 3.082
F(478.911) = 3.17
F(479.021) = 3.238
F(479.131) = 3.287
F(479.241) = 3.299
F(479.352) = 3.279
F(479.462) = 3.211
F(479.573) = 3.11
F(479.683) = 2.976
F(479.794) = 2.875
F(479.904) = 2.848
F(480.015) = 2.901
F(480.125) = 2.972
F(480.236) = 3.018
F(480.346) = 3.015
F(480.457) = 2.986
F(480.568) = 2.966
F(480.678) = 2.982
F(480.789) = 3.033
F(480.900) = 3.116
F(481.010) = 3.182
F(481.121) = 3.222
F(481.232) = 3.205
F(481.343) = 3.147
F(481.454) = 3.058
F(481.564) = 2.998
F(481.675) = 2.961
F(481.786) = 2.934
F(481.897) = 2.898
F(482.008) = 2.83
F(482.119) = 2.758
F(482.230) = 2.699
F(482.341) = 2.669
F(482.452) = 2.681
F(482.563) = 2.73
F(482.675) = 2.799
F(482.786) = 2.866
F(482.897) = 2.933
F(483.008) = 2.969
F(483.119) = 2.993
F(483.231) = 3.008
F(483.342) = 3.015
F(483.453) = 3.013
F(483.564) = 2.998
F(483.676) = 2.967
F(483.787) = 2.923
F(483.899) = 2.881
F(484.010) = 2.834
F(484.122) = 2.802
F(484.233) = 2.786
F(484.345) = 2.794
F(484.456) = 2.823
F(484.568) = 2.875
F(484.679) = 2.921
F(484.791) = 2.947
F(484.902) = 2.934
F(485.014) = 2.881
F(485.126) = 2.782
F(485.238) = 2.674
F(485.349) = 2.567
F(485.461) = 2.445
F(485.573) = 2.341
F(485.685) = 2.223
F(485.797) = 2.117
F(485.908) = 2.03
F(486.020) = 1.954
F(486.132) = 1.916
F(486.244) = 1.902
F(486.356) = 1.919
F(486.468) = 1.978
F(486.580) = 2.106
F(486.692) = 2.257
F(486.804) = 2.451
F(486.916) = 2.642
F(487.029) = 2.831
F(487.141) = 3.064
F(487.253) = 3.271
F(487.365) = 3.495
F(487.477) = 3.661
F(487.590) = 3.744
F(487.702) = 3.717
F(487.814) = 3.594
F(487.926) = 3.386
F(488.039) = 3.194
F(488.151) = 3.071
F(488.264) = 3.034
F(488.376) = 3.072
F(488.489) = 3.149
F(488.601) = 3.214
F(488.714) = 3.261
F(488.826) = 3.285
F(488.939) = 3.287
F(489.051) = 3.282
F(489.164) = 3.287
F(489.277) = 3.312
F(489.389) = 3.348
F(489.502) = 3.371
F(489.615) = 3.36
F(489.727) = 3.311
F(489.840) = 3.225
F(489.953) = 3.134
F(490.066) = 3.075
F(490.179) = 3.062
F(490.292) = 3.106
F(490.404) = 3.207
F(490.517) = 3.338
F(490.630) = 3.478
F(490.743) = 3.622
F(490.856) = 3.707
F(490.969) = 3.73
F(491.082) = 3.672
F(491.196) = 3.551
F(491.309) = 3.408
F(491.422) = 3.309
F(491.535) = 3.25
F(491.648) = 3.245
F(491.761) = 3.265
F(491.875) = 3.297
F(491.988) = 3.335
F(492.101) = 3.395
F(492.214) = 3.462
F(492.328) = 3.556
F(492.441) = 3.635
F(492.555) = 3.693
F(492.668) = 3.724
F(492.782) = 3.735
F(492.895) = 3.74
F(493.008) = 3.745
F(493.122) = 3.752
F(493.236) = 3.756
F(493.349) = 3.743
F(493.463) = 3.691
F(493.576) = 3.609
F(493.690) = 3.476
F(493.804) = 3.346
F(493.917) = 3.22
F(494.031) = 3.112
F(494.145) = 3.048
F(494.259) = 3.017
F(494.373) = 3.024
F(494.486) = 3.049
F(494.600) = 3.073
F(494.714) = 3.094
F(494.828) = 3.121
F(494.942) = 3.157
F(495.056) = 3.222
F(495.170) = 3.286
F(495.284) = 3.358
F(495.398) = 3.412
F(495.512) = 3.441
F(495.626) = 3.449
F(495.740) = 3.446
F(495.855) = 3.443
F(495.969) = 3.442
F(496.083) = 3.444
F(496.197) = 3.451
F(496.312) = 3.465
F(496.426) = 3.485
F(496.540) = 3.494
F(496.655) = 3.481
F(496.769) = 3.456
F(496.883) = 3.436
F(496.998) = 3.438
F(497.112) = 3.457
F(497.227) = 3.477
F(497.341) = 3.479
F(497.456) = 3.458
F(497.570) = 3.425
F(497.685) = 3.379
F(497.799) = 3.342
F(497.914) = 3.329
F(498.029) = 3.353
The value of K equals 0.08 mag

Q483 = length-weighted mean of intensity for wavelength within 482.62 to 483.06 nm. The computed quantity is 2.89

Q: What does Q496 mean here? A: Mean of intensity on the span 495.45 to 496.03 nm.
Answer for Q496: 3.44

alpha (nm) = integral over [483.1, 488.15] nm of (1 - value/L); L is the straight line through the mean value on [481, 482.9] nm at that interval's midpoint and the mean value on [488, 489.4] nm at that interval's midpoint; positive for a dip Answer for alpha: 0.50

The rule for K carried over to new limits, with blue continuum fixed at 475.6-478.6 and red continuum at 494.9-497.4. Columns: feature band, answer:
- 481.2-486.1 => 0.07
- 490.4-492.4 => -0.06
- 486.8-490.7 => -0.03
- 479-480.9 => -0.08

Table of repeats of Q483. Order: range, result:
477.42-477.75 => 2.53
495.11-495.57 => 3.38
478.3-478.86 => 2.99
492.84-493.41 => 3.75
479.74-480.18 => 2.9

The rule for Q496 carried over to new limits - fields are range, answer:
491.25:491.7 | 3.31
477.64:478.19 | 2.88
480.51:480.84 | 2.99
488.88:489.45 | 3.3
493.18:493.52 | 3.74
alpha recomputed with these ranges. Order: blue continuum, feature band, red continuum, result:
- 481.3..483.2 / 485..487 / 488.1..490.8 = 0.511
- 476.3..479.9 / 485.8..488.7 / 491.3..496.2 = 0.317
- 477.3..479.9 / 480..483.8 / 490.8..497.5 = 0.118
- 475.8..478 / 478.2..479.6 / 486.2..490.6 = -0.213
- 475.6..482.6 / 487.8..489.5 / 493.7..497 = -0.061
